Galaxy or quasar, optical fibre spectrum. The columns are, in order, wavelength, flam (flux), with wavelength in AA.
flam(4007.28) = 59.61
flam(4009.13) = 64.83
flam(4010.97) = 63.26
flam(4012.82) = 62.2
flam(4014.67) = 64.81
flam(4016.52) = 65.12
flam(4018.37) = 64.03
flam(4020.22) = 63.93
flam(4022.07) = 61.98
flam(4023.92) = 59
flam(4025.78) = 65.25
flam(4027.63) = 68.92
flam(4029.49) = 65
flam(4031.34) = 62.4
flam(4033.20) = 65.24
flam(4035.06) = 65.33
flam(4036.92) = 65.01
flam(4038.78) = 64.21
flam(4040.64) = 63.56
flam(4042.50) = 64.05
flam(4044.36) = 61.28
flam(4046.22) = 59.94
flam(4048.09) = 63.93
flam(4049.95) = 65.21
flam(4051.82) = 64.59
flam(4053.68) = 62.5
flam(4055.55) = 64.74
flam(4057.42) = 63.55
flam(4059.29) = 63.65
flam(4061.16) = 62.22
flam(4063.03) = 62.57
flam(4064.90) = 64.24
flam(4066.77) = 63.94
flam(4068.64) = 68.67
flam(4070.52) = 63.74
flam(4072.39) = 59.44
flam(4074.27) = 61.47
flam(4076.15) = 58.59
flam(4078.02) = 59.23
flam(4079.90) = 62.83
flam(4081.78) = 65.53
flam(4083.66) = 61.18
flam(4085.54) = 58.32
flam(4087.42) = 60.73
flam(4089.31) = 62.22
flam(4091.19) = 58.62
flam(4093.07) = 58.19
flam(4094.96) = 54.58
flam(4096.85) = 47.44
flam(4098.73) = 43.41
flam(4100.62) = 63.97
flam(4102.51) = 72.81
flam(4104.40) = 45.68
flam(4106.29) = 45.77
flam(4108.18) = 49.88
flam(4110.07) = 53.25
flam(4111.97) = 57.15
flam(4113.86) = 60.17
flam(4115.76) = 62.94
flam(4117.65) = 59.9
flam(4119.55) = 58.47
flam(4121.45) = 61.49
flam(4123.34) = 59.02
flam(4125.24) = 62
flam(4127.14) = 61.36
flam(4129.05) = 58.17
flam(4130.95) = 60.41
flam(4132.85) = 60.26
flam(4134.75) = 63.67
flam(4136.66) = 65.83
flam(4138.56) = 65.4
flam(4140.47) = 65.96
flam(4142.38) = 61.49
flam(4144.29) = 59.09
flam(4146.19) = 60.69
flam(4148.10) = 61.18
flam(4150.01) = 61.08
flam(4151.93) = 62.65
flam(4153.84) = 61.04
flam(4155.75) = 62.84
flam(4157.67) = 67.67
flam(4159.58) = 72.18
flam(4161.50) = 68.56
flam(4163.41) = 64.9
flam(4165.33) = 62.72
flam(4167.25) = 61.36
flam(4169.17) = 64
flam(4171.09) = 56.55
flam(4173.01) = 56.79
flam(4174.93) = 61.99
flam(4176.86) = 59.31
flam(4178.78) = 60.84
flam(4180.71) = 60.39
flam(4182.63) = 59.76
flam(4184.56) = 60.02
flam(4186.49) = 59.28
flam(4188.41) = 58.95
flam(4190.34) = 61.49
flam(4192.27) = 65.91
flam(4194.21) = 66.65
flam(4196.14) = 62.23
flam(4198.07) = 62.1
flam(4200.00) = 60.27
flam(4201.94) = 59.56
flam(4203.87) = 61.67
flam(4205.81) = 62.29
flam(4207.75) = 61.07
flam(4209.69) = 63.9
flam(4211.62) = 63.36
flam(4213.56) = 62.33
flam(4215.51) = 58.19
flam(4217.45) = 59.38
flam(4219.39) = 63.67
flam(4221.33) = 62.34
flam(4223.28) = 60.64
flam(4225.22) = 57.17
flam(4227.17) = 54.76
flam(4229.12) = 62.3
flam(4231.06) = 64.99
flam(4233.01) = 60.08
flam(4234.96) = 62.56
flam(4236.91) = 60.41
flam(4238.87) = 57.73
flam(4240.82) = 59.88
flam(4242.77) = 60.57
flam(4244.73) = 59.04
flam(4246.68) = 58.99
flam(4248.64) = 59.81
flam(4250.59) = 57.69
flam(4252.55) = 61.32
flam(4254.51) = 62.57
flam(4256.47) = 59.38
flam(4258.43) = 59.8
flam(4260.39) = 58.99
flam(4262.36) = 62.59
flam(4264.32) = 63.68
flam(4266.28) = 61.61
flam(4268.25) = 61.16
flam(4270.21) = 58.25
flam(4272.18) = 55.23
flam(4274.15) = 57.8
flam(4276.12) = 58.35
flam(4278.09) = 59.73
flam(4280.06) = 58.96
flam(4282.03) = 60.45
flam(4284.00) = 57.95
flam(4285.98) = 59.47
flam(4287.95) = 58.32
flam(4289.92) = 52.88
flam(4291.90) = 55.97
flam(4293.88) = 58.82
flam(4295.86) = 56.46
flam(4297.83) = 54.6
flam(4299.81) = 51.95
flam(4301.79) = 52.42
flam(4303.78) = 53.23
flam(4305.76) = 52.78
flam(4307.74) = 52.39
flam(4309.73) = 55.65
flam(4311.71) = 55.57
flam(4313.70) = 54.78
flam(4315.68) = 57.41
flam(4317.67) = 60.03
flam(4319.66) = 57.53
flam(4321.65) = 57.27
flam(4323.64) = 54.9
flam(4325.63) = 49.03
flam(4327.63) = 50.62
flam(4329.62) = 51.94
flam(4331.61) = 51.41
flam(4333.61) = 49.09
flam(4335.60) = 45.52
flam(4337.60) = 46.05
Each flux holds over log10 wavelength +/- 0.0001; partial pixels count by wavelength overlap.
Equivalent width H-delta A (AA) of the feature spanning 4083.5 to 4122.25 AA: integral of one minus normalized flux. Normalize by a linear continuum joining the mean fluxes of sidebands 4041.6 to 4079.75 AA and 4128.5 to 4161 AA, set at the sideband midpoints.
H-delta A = 3.8 AA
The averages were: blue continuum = 62.9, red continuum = 63.1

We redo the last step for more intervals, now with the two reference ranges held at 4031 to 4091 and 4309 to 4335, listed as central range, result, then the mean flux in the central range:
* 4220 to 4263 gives -2.54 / 60.2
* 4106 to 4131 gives 1.17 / 58.1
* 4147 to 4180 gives -1.78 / 62.6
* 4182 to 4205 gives -1.22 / 61.5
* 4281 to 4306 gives -0.36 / 55.9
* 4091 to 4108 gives 2.07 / 54.1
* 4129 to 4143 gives -0.60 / 63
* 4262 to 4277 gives -1.03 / 59.7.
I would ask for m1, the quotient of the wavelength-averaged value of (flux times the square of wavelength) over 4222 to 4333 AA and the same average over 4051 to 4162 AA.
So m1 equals 1.0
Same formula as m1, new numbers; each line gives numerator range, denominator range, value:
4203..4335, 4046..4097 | 1.03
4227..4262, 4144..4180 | 1.00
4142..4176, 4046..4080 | 1.04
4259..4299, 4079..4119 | 1.11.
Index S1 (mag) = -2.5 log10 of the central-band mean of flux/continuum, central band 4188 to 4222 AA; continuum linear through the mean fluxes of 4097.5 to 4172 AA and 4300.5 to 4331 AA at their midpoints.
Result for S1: -0.07 mag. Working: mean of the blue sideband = 60.6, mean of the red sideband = 54.3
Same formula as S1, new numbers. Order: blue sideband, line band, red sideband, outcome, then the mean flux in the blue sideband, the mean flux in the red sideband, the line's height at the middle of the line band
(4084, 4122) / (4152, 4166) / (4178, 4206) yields -0.10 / 56.8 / 61.4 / 59.7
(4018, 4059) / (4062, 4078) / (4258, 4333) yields 0.00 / 63.8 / 56.5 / 62.9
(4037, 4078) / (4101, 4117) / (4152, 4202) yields 0.12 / 63.1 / 62.3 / 62.7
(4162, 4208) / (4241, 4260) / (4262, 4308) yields -0.02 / 61.3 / 57.3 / 58.7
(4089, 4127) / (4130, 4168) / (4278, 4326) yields -0.12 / 56.9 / 56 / 56.7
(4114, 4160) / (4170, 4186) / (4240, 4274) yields 0.03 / 62.1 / 60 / 61.4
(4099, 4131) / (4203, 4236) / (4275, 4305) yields -0.07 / 58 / 56.6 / 57.2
